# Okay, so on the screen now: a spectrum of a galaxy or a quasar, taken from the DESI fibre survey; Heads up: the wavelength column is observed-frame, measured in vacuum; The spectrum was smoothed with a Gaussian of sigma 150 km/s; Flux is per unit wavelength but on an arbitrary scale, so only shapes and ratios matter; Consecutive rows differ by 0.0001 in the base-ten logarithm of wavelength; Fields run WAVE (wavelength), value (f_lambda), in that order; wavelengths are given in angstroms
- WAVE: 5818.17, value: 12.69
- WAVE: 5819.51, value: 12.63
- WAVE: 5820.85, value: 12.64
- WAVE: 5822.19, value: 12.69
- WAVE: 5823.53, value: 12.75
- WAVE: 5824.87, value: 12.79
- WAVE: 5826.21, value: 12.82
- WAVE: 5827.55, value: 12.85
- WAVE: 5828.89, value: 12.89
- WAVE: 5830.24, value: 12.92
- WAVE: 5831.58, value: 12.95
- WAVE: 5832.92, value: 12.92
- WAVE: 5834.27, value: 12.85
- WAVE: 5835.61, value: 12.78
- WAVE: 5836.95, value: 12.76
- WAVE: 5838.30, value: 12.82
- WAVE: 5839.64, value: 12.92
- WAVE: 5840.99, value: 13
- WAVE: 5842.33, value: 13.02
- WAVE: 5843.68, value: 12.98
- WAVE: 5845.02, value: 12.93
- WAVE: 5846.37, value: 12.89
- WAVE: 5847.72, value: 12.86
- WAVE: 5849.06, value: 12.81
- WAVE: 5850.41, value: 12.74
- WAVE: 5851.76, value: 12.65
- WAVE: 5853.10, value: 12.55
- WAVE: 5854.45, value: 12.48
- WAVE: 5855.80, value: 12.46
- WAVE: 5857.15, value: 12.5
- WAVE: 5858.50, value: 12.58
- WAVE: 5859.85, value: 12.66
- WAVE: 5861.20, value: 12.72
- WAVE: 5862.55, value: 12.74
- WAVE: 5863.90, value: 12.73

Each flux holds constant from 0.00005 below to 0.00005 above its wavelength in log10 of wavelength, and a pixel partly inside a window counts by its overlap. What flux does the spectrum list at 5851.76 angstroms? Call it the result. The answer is 12.65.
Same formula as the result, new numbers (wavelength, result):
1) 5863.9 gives 12.73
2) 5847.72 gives 12.86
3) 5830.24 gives 12.92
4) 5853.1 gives 12.55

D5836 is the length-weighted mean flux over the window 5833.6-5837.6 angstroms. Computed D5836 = 12.8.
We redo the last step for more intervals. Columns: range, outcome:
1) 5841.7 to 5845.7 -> 13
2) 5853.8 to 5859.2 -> 12.5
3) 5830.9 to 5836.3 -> 12.9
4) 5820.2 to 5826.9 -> 12.7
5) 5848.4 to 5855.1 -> 12.6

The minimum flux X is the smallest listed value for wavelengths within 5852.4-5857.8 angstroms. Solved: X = 12.46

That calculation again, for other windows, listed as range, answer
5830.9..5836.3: 12.78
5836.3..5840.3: 12.76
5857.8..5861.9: 12.58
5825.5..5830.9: 12.82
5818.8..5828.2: 12.63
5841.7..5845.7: 12.93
